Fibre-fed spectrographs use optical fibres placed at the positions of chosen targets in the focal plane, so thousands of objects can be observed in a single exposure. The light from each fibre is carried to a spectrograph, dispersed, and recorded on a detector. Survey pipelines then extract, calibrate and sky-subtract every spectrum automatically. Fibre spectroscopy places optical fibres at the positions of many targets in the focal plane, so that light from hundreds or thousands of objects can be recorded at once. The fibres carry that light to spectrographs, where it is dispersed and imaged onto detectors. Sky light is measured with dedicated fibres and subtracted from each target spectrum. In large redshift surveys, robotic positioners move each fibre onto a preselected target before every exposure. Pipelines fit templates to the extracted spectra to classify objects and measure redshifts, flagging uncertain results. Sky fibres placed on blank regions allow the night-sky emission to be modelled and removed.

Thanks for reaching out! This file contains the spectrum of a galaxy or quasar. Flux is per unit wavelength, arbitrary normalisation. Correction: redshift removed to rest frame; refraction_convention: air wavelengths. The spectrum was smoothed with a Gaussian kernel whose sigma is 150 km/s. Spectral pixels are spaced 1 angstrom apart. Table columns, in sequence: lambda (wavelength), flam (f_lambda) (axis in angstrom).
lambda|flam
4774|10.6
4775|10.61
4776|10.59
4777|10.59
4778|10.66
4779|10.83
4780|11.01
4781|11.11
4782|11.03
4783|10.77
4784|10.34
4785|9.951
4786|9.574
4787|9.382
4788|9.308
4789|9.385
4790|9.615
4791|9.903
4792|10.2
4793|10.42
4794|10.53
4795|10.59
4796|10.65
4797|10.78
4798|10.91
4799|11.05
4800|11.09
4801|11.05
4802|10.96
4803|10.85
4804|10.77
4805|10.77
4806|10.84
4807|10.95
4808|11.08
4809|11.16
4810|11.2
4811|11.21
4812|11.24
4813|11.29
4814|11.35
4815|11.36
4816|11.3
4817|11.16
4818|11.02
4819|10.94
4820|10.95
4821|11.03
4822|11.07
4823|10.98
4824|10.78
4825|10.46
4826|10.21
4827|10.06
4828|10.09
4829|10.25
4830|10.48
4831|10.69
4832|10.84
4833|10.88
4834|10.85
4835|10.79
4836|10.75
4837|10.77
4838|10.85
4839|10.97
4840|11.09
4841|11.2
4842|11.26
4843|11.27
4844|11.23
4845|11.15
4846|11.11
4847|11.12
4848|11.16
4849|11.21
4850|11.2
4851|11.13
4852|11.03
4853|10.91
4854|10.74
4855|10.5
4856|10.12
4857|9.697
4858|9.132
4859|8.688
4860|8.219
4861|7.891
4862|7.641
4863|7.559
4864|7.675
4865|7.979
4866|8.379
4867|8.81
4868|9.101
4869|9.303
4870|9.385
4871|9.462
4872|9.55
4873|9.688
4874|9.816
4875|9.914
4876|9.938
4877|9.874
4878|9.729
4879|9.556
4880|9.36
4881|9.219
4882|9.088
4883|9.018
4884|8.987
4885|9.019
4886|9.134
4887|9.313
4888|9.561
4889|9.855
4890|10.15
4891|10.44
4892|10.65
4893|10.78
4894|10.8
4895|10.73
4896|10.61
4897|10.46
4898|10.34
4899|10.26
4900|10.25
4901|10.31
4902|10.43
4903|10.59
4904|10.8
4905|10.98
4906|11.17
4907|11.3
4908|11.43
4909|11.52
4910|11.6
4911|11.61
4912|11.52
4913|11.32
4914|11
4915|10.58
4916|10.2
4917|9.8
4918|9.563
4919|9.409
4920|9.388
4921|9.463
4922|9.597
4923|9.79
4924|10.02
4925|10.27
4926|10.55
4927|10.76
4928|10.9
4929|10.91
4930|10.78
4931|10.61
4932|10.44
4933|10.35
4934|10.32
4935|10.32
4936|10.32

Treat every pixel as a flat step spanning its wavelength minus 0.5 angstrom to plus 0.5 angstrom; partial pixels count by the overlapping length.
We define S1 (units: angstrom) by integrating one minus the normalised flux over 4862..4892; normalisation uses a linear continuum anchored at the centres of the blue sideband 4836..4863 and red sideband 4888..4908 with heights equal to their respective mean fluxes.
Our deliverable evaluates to 3.5 angstrom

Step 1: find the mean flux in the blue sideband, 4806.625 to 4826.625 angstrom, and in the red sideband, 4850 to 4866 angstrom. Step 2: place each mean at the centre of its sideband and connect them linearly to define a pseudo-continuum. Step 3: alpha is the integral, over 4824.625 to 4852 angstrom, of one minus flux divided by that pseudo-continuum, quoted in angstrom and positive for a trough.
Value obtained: -2.1 angstrom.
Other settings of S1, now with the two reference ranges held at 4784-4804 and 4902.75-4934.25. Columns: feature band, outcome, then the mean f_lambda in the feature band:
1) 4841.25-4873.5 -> 2.03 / 9.8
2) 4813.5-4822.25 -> -0.63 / 11.1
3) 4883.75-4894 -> 0.65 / 9.86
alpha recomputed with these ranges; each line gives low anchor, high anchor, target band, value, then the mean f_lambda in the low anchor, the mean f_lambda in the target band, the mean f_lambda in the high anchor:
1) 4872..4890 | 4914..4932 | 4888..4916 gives -2.6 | 9.5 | 10.8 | 10.2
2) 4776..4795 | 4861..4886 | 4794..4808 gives -1.1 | 10.3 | 10.9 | 9.06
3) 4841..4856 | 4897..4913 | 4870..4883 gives 1.7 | 11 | 9.57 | 10.9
